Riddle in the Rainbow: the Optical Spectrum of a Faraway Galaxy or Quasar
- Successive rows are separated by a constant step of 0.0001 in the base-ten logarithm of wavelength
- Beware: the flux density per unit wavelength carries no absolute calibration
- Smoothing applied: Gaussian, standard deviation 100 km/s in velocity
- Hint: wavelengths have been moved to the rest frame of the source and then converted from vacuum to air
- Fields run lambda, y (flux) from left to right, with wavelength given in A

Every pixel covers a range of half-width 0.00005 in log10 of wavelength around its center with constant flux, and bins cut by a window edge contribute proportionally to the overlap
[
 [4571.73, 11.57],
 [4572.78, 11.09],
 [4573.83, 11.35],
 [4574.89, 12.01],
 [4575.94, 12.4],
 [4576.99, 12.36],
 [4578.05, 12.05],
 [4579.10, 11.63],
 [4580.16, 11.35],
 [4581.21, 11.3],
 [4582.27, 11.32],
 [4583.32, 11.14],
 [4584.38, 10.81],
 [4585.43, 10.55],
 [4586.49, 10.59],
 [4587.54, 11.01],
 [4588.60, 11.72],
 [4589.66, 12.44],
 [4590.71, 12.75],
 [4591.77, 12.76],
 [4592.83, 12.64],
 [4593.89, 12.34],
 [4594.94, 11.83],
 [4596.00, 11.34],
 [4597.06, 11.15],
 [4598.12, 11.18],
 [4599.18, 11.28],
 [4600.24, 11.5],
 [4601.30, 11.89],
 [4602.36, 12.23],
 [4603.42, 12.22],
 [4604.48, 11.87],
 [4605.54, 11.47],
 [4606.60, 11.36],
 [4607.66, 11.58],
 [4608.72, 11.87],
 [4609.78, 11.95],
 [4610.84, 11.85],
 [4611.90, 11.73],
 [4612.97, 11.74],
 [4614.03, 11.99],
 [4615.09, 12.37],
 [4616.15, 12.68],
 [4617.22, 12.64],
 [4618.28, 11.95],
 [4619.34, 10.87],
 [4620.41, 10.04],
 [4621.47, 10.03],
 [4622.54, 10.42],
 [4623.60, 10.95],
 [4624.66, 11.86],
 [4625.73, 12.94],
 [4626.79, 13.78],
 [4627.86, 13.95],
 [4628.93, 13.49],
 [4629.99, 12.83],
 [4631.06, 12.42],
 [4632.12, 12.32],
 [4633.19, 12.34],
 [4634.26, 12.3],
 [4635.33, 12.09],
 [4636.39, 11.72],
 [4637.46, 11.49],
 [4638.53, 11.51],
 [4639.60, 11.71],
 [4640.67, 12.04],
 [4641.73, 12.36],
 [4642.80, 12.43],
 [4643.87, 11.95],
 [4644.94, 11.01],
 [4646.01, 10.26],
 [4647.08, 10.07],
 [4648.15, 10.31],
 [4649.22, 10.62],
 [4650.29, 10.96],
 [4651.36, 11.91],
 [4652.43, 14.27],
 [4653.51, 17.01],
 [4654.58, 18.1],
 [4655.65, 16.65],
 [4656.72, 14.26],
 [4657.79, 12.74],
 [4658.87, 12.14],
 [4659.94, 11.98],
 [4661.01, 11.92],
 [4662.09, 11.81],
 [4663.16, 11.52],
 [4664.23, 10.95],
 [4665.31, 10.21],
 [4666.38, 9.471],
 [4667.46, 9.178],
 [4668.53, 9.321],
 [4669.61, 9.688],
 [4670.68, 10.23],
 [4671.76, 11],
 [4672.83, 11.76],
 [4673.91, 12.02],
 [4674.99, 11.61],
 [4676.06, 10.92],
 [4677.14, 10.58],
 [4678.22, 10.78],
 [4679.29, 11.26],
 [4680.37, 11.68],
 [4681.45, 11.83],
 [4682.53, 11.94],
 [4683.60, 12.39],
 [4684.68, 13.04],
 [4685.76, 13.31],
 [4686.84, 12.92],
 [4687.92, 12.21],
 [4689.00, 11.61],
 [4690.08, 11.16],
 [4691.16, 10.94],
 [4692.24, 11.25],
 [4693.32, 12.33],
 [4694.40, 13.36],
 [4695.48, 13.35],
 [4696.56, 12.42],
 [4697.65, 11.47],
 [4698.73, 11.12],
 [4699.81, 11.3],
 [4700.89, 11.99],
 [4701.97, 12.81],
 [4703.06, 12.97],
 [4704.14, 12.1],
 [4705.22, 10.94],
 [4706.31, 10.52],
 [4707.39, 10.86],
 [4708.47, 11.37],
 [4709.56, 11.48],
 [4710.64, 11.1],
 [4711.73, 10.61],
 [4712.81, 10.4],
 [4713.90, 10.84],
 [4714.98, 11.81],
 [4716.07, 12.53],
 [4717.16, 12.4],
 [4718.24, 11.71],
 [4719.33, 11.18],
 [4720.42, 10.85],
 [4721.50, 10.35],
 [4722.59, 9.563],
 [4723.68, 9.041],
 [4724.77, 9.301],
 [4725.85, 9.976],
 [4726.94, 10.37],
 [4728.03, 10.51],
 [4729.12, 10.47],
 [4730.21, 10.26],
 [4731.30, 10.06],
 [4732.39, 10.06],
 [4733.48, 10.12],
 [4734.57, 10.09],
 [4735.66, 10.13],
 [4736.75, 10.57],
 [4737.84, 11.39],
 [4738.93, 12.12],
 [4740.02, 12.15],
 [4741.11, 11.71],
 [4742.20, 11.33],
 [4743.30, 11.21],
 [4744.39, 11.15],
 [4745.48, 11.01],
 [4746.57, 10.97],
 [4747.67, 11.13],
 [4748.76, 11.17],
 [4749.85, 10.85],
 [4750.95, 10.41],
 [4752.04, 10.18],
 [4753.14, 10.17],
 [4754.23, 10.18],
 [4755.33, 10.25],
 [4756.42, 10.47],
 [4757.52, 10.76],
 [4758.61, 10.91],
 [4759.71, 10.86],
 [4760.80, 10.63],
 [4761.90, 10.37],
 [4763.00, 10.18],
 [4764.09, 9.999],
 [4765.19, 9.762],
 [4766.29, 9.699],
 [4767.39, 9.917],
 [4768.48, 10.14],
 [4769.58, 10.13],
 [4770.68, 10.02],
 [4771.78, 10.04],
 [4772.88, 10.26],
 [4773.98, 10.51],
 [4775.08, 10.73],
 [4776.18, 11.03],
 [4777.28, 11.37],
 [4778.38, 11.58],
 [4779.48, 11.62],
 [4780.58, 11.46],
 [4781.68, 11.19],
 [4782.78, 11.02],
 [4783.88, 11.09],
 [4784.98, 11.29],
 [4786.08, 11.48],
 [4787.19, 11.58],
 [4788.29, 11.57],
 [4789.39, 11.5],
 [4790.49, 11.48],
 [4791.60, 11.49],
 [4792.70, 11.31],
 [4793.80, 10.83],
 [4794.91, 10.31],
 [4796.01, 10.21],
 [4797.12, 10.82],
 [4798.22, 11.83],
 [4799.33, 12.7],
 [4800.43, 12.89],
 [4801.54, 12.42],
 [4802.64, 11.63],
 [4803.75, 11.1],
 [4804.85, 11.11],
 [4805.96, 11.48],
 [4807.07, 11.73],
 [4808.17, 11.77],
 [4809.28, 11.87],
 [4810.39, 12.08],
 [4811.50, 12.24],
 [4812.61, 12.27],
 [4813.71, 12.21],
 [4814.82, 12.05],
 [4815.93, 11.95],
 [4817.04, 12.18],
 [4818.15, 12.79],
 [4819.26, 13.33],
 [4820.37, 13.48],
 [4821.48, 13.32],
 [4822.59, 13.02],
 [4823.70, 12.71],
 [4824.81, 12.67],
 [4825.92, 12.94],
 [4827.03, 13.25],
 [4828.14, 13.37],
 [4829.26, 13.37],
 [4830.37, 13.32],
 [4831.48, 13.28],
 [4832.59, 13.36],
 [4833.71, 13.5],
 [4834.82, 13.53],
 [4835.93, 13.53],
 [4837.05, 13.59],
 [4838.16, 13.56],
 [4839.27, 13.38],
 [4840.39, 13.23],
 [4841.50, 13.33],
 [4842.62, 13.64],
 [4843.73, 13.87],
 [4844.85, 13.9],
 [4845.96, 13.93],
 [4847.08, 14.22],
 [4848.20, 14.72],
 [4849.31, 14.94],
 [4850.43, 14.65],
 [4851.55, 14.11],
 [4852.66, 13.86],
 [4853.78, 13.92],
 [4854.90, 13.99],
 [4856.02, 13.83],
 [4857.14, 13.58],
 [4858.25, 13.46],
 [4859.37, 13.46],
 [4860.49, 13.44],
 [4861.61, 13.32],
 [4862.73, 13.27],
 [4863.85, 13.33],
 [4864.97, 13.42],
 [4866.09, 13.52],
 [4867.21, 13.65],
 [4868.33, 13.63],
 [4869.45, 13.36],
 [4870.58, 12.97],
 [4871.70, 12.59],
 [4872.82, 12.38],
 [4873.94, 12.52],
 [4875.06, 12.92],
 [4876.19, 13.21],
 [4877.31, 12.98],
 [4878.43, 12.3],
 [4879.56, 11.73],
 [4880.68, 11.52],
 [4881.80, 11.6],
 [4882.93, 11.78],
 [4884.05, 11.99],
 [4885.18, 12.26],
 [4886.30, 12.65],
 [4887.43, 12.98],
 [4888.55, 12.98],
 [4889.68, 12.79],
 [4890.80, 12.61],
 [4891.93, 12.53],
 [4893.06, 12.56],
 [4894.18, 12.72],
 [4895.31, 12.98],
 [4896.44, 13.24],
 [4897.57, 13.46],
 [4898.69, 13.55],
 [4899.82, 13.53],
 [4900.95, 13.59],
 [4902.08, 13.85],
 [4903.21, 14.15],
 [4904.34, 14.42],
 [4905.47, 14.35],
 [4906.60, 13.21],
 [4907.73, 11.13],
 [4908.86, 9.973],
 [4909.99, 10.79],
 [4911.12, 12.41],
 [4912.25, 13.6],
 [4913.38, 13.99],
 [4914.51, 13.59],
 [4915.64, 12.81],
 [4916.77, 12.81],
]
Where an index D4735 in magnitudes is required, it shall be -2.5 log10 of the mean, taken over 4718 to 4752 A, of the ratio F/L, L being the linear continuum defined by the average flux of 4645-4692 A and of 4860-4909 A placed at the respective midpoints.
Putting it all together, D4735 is 0.141 mag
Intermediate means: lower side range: 11.8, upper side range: 12.9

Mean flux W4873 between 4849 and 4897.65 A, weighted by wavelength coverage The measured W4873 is 13.1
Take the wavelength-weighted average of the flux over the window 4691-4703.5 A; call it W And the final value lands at 12.1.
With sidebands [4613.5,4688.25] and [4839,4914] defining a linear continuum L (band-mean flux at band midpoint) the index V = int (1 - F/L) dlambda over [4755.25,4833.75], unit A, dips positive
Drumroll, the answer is 7.1 A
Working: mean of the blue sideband 11.9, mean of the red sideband 13.2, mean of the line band 11.6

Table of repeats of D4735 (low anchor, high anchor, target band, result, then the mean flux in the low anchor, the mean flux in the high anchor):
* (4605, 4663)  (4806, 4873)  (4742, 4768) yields 0.21 mag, 12.2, 13.2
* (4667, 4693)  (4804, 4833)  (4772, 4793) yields 0.10 mag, 11.4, 12.6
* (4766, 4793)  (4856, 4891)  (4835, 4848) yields -0.12 mag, 11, 12.9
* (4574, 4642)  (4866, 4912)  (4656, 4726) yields 0.06 mag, 11.8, 12.8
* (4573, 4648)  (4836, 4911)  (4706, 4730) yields 0.15 mag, 11.8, 13.2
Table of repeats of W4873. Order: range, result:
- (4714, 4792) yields 10.8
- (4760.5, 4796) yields 10.8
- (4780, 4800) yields 11.3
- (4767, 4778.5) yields 10.5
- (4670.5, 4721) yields 11.7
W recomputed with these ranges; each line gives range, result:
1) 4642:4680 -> 11.7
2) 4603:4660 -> 12.2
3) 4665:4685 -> 11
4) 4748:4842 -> 11.7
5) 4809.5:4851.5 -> 13.3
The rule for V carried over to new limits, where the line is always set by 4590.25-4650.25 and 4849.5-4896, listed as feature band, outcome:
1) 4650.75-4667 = -1.3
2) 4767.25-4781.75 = 2.1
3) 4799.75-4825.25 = 0.9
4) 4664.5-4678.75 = 1.8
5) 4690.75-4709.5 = 0.6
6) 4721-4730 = 1.7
